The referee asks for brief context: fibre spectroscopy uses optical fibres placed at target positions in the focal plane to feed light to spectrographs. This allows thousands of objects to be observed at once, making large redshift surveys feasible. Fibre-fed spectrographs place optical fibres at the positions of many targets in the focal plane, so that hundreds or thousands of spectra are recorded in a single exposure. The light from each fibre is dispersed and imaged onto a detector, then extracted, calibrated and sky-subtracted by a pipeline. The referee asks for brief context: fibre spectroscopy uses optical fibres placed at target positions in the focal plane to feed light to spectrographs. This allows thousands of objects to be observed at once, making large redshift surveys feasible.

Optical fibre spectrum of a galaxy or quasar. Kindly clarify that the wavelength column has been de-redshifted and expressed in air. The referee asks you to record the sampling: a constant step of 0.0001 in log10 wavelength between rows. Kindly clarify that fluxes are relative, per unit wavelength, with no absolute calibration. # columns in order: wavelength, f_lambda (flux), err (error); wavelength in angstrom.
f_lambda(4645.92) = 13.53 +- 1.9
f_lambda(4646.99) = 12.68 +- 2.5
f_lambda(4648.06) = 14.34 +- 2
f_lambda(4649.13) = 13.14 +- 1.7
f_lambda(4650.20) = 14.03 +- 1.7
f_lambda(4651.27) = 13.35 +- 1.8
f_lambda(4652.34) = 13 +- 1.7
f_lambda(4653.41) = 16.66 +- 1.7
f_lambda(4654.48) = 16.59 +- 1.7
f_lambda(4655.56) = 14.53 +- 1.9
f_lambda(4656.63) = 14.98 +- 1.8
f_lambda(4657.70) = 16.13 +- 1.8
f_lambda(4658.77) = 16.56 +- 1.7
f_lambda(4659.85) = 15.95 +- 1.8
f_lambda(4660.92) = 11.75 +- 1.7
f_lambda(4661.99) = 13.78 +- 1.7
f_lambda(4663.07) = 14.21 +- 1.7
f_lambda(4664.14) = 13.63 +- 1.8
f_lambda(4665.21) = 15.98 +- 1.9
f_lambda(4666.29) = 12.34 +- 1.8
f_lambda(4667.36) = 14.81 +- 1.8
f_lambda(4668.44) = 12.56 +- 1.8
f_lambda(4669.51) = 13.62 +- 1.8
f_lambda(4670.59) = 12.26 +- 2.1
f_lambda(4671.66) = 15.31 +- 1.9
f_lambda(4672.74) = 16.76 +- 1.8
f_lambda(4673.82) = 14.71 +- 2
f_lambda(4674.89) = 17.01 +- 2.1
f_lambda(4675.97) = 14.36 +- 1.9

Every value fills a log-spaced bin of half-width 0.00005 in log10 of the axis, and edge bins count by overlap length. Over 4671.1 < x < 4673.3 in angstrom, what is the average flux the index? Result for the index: 16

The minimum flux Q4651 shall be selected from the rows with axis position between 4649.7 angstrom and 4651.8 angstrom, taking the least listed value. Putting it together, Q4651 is 13.35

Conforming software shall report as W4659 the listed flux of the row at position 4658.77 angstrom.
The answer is 16.56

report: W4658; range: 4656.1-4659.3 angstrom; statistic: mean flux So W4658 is 15.9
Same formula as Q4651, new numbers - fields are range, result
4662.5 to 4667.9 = 12.34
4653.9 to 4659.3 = 14.53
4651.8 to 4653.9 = 13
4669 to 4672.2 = 12.26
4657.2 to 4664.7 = 11.75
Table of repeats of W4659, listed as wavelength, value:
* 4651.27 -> 13.35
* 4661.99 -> 13.78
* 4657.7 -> 16.13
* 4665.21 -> 15.98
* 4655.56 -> 14.53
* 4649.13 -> 13.14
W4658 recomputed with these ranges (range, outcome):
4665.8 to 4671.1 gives 13.1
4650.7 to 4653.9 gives 14.3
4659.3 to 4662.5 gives 13.8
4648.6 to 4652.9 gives 13.4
